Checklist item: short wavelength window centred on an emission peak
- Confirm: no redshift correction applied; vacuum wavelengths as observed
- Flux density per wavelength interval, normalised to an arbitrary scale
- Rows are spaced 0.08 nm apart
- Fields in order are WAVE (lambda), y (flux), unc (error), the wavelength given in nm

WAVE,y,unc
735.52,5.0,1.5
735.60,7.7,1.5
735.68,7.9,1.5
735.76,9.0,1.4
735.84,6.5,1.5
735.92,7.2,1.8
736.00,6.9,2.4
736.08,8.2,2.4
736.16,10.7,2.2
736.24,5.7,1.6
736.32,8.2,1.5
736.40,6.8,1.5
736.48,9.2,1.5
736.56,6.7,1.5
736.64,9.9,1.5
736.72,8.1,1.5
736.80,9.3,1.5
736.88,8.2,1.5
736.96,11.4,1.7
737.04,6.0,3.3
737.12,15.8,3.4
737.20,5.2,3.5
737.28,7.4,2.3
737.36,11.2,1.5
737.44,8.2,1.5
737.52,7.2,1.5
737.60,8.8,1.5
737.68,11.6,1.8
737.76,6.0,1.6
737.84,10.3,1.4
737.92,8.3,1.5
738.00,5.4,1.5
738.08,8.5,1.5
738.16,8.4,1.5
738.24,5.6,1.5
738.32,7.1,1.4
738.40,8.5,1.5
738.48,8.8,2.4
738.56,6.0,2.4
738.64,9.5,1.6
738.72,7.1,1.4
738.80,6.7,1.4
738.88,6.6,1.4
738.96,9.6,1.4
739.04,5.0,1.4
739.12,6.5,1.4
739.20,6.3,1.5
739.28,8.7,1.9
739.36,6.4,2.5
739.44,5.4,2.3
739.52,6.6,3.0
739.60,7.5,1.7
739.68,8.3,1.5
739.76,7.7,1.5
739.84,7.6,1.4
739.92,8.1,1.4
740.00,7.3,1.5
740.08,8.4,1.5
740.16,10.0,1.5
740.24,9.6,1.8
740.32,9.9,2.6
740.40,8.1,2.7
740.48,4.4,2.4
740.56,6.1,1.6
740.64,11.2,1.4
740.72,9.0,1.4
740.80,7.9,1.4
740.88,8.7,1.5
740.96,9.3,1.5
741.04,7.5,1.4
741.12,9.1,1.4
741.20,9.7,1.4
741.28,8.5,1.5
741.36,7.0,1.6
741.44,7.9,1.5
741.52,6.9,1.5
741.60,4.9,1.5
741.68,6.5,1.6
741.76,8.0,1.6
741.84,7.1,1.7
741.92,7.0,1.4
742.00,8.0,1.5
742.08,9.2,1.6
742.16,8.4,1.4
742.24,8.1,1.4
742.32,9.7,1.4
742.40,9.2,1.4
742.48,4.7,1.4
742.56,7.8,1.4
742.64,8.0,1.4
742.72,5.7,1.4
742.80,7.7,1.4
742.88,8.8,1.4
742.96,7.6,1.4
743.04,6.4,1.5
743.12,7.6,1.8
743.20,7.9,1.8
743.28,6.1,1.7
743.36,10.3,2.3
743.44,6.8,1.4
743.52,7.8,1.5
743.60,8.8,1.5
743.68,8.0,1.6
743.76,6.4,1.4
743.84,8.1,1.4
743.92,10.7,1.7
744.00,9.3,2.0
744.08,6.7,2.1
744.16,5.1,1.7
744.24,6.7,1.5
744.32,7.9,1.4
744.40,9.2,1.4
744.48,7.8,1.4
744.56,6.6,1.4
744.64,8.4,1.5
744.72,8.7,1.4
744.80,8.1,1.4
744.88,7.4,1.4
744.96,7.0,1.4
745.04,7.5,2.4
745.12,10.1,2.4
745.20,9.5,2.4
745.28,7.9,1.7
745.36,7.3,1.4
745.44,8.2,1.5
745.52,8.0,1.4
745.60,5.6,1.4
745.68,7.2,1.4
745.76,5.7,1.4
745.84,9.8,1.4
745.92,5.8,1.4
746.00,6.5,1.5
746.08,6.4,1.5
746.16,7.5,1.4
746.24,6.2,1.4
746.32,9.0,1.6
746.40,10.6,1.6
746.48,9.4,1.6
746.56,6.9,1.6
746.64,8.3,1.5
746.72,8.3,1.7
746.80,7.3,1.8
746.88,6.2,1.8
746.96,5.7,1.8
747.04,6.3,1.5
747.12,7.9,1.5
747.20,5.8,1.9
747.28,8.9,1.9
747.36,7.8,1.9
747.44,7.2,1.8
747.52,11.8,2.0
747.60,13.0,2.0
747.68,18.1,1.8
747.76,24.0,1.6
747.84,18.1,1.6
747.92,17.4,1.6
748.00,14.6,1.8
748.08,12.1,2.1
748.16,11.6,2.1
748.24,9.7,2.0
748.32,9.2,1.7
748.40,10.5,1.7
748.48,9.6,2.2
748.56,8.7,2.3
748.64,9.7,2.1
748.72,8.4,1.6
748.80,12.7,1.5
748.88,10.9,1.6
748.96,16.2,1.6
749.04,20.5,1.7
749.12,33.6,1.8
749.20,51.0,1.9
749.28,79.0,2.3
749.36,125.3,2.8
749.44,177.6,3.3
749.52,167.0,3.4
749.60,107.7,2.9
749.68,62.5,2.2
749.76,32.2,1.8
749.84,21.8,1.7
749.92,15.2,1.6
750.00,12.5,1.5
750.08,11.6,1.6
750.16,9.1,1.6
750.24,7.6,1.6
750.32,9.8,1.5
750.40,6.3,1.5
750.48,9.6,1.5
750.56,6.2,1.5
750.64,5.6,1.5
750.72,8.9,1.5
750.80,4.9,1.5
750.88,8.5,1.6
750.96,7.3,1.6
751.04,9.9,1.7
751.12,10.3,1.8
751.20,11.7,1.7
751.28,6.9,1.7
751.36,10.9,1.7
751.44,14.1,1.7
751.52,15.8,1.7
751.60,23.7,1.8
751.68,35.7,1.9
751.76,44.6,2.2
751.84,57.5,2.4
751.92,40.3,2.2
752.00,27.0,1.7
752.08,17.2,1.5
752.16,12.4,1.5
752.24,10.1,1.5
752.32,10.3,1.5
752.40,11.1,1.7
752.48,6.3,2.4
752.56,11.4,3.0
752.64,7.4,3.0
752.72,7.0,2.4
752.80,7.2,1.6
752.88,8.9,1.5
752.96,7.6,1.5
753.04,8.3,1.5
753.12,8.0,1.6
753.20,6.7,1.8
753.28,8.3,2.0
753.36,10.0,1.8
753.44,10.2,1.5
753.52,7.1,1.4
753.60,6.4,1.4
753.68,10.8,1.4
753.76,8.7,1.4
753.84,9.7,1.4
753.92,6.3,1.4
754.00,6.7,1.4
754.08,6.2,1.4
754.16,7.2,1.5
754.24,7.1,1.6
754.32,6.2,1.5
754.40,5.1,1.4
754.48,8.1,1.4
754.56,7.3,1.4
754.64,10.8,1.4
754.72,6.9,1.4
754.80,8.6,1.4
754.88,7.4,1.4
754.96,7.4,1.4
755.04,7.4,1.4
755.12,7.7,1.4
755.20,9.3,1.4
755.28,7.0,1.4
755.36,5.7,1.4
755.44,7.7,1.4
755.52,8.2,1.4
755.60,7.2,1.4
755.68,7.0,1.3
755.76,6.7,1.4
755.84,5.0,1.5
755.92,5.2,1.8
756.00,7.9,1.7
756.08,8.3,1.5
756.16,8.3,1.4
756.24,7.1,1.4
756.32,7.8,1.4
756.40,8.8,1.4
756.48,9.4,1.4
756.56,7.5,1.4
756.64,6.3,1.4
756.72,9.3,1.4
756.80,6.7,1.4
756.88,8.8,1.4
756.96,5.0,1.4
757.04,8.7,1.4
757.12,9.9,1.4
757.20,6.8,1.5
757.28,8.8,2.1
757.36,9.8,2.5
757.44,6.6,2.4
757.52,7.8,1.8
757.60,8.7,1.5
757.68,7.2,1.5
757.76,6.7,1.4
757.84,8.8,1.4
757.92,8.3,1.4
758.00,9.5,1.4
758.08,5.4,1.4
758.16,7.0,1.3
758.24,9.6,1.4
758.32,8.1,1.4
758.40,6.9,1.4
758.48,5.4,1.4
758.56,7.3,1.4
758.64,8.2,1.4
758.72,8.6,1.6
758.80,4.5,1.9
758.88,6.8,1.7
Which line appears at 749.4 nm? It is H-alpha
